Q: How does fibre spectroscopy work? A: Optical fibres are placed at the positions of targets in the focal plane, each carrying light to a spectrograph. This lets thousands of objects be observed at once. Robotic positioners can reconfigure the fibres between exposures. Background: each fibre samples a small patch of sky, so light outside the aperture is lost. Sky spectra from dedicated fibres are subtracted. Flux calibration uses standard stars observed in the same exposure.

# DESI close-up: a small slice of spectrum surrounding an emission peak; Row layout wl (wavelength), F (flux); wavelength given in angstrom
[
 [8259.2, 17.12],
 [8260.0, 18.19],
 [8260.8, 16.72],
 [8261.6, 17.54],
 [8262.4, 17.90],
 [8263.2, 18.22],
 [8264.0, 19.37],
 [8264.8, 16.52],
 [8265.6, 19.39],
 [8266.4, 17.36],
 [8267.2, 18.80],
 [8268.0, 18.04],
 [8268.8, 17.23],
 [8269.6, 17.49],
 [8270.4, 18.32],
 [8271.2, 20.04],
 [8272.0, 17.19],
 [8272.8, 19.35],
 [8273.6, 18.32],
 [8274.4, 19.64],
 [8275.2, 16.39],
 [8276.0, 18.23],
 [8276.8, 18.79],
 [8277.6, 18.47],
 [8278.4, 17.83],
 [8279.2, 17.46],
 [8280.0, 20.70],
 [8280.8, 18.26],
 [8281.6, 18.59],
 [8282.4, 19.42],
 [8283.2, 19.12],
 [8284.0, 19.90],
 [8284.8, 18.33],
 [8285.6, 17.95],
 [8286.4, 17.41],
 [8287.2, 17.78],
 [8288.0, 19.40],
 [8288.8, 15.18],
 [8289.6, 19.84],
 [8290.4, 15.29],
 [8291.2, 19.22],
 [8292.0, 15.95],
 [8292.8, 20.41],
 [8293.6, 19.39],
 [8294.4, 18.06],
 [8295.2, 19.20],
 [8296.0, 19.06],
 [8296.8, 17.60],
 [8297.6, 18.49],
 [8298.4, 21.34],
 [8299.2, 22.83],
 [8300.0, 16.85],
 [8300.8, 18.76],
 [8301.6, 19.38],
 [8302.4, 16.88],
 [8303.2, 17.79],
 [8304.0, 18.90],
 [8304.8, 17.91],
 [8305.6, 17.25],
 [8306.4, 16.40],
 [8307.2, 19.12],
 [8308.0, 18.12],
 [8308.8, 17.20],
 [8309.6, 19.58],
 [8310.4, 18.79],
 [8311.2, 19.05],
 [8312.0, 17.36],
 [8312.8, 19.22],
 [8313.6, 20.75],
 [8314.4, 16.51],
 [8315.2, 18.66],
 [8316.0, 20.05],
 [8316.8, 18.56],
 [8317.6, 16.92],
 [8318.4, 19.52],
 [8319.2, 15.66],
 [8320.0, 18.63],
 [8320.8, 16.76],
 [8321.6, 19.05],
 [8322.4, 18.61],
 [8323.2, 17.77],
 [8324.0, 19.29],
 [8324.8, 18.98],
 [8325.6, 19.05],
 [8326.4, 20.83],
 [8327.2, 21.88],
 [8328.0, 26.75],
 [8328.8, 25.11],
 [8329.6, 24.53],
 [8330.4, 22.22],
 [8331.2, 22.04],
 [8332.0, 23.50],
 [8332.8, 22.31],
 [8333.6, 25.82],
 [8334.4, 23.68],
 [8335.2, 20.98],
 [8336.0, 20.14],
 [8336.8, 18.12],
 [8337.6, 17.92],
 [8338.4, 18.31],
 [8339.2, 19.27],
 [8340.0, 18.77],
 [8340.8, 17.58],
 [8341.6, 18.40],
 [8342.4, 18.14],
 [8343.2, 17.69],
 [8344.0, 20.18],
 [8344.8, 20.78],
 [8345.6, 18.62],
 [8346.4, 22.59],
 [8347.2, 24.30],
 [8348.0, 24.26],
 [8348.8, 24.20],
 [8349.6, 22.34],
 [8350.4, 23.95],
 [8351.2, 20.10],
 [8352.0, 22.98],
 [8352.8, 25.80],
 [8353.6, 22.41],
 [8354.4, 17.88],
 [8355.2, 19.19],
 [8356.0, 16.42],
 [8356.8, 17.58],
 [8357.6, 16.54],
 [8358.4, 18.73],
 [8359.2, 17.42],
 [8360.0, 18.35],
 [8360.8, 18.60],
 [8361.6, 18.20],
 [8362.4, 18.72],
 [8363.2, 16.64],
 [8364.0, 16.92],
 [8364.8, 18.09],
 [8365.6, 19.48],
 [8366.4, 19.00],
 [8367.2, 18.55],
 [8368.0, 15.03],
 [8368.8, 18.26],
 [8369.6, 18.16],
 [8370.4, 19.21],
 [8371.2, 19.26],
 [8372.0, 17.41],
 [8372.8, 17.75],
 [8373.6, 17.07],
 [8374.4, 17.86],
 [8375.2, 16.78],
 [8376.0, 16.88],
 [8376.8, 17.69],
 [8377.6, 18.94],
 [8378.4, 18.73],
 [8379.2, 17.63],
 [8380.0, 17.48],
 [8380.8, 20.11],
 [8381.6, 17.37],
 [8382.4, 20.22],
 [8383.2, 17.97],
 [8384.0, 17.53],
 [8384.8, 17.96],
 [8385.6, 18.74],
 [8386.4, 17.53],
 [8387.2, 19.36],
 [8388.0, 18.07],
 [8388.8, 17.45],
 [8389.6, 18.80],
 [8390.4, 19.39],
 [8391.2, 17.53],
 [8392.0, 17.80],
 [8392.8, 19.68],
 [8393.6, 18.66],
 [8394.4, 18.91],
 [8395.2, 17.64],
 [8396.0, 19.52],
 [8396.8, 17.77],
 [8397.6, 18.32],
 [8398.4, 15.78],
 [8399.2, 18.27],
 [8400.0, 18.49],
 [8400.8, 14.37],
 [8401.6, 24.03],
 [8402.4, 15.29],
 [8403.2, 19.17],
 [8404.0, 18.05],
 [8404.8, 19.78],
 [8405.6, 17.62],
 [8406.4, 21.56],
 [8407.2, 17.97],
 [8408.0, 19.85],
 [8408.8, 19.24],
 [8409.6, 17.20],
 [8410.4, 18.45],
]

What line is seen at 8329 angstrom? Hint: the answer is [S II] 6716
